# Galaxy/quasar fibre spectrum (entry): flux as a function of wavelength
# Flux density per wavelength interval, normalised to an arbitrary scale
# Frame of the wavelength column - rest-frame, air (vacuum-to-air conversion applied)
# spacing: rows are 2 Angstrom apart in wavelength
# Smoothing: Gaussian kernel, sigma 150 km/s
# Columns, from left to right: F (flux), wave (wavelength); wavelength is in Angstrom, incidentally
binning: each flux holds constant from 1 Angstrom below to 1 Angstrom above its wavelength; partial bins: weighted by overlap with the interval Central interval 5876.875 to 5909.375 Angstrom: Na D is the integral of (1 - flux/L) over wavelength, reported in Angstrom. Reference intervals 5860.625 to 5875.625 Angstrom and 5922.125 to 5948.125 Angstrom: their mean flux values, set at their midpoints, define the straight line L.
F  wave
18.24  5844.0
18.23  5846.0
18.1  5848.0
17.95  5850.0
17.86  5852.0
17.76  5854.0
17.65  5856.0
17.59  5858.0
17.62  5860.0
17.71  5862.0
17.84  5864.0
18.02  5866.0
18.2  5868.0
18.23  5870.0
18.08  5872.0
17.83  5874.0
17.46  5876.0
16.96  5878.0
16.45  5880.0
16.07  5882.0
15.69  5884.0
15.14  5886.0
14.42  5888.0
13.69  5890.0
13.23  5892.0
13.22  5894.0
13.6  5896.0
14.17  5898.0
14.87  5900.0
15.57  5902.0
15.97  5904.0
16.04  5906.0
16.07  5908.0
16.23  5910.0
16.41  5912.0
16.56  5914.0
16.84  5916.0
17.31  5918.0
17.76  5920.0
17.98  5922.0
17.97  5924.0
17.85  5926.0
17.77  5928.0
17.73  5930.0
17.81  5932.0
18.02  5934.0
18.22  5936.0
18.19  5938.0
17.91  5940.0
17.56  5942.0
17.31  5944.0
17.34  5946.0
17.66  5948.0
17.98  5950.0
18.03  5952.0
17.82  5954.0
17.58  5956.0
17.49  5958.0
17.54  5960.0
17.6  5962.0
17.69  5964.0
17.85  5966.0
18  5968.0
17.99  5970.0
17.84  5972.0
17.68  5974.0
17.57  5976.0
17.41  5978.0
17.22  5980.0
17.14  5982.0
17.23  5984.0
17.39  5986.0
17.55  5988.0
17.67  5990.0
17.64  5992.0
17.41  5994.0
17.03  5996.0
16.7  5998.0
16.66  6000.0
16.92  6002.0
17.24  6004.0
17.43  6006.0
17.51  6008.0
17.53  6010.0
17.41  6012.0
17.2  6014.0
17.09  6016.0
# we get 5.1 Angstrom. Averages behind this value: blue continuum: 18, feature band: 15.1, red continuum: 17.8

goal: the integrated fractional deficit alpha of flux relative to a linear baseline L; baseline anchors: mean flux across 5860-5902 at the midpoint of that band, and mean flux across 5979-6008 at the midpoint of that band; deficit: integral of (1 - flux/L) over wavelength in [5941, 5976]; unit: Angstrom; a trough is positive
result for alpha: -1.7 Angstrom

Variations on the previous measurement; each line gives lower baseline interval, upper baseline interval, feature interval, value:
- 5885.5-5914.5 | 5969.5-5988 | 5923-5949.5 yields -2.74 Angstrom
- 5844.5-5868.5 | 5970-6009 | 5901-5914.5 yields 1.20 Angstrom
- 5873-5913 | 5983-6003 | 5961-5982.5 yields -1.03 Angstrom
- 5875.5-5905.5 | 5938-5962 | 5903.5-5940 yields -1.88 Angstrom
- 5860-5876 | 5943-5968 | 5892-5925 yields 3.44 Angstrom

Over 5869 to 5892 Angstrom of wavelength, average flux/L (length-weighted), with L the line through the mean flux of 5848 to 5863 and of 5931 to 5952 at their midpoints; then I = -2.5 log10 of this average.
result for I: 0.10 mag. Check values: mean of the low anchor 17.8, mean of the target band 16.2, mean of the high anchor 17.8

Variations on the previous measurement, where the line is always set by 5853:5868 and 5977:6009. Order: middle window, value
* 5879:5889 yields 0.14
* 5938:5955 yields -0.02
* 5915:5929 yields -0.01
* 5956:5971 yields -0.02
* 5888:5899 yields 0.28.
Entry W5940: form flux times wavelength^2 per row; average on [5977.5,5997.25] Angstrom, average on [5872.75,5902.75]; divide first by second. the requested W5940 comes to 1.18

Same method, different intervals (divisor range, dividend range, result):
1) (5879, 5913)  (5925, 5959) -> 1.20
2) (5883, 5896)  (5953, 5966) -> 1.27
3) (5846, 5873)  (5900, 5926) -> 0.95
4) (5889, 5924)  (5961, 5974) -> 1.16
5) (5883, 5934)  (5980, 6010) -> 1.11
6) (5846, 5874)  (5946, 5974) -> 1.03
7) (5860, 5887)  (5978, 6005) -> 1.04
